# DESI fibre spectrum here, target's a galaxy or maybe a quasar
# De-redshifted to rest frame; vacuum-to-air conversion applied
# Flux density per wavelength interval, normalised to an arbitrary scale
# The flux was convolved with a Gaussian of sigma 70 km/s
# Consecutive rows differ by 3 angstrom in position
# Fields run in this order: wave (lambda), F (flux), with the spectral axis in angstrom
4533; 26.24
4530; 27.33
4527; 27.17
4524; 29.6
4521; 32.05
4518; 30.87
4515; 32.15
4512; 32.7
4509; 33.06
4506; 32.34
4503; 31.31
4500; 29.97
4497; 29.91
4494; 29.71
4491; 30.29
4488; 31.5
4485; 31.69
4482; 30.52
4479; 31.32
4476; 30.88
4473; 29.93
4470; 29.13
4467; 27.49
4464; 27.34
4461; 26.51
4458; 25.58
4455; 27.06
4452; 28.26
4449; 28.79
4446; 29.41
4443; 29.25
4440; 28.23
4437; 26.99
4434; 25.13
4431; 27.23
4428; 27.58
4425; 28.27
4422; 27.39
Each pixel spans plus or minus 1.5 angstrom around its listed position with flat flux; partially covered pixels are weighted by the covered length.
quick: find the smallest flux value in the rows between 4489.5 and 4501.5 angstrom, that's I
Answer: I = 29.71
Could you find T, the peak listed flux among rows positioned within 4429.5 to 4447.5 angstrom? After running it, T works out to 29.41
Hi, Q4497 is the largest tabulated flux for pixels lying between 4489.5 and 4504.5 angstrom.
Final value 31.31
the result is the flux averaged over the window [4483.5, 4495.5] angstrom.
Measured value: 30.8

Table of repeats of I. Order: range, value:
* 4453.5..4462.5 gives 25.58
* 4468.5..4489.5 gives 29.13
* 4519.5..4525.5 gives 29.6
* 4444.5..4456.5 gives 27.06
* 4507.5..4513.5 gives 32.7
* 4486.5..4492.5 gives 30.29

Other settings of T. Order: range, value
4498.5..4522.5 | 33.06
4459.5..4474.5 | 29.93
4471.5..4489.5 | 31.69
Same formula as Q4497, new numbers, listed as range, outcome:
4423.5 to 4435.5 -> 28.27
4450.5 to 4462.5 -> 28.26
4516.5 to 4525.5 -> 32.05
